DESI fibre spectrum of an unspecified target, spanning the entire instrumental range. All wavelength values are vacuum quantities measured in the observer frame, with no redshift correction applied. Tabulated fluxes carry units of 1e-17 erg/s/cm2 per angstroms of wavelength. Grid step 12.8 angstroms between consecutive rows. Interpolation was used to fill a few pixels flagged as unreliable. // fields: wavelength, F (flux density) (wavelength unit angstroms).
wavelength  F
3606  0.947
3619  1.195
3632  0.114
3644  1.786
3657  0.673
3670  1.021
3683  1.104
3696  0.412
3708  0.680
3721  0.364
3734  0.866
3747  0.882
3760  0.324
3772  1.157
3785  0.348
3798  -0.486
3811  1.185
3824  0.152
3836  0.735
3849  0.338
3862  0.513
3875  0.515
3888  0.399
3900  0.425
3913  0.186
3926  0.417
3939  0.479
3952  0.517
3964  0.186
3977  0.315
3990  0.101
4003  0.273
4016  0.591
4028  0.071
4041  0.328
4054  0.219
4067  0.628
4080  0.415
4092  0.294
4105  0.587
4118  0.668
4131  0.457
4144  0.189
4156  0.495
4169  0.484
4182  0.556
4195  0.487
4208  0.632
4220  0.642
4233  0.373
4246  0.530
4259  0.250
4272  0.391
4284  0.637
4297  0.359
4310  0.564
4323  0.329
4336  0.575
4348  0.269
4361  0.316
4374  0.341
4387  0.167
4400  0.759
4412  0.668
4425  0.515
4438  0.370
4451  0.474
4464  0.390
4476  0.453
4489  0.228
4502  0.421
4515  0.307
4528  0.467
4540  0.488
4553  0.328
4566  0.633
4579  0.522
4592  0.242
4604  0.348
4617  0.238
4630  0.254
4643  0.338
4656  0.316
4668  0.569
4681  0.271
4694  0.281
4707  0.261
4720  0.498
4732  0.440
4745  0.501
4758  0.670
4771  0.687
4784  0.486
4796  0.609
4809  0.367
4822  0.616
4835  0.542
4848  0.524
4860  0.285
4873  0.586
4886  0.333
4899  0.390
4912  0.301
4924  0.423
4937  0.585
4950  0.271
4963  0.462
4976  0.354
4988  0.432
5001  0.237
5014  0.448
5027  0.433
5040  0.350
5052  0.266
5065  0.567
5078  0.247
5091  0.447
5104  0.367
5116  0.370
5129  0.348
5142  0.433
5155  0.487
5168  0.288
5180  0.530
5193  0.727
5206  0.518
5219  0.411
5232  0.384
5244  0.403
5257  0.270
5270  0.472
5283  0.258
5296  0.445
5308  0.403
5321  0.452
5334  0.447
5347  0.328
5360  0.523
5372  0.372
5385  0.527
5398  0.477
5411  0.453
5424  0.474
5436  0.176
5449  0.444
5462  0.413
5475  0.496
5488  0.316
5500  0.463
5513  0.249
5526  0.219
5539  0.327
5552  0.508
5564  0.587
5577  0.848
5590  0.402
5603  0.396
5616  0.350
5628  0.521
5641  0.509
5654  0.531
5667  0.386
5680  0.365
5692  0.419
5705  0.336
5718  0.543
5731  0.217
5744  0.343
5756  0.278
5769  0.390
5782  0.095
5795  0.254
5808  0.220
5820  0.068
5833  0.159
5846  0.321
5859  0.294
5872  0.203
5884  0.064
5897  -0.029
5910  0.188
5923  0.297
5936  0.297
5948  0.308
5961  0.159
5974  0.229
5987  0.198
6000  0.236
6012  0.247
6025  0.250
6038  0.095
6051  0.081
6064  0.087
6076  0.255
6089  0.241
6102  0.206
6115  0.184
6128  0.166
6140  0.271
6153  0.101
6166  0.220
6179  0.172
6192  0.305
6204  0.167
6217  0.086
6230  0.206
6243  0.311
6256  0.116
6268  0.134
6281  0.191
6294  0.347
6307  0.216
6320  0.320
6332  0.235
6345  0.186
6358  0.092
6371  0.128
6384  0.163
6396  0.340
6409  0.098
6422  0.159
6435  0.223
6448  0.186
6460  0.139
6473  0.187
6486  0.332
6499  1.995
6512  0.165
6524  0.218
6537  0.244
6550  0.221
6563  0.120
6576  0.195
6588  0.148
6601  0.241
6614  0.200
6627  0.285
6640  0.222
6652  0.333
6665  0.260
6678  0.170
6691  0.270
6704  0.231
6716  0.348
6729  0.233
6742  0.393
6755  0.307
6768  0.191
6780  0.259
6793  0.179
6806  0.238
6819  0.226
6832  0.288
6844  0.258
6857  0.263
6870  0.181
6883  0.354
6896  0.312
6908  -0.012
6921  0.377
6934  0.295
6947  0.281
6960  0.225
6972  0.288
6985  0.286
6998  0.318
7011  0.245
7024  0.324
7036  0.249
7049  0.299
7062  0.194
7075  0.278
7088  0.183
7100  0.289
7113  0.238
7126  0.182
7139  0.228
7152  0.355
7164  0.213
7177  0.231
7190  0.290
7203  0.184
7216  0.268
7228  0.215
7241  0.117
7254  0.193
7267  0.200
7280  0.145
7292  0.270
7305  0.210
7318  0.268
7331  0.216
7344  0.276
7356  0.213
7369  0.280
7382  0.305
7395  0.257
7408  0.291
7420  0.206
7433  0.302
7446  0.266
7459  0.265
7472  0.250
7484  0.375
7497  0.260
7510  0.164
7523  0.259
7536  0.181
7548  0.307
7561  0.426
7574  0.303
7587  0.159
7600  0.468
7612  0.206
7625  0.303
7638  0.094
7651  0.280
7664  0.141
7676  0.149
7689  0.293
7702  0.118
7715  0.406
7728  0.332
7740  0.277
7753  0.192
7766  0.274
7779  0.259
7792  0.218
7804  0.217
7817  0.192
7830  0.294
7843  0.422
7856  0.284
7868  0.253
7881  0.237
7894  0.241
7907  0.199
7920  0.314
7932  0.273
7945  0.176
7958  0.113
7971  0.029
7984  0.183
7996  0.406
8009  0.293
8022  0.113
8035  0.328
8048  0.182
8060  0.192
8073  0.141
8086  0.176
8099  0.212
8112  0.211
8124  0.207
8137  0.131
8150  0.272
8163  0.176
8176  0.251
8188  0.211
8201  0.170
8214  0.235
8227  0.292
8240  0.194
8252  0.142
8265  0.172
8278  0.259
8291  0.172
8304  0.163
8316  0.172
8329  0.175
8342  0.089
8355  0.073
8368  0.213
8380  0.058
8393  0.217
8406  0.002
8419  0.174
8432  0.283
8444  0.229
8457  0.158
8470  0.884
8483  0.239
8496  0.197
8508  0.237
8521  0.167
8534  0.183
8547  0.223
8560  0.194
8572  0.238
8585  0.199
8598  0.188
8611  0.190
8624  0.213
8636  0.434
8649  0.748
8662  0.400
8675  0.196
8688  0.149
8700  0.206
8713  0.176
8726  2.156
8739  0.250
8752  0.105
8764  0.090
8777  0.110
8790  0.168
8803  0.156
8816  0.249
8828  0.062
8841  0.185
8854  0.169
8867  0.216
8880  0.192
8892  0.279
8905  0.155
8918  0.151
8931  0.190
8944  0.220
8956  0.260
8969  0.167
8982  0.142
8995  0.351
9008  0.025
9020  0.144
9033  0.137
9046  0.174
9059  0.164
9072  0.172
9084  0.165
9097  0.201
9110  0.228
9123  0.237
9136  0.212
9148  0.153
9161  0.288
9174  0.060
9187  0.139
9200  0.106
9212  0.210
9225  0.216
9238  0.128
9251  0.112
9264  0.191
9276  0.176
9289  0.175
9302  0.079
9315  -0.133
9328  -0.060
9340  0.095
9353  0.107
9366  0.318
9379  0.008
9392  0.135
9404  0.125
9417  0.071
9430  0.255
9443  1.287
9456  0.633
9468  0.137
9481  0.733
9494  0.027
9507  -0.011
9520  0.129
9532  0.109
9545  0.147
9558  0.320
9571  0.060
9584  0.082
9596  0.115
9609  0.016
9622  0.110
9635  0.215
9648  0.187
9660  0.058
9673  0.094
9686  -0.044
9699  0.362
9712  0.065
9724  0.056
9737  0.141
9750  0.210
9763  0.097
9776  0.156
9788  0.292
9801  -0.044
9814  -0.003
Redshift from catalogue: 0.74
